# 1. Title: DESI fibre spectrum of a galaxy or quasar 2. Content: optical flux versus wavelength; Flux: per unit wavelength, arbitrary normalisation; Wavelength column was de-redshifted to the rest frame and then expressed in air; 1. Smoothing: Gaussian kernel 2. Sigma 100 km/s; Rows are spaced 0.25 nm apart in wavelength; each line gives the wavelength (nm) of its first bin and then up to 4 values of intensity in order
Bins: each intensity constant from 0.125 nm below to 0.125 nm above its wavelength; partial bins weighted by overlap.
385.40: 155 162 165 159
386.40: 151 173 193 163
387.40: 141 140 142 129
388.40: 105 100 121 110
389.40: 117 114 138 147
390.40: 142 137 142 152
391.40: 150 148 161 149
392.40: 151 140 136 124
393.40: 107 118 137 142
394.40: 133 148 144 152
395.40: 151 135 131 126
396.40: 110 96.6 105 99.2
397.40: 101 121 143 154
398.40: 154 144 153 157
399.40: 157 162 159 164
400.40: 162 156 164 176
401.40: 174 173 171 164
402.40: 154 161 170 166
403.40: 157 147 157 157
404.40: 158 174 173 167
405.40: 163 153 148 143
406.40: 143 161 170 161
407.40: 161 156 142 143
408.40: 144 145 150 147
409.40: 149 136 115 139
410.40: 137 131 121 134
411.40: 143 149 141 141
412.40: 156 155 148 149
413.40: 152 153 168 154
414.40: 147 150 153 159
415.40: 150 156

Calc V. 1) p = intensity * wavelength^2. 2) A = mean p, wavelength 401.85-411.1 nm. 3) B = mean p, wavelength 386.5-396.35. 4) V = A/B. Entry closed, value 1.19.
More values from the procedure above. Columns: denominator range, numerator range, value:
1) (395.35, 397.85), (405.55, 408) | 1.38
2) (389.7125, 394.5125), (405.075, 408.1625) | 1.20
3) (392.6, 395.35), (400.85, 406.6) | 1.26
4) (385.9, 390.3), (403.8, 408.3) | 1.24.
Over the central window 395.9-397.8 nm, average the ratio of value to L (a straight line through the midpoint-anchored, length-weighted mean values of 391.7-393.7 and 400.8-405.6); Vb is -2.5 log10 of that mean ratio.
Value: 0.32 mag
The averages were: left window 137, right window 164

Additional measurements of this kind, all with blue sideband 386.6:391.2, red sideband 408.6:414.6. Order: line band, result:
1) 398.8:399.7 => -0.12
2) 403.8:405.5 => -0.16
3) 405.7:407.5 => -0.09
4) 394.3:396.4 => 0.00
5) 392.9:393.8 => 0.15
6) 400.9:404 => -0.17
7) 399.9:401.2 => -0.16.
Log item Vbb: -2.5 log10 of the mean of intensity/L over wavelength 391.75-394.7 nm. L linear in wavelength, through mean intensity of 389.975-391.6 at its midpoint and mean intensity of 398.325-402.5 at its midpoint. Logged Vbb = 0.09 mag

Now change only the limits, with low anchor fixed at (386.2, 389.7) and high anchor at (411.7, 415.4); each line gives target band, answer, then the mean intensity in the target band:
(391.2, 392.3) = -0.10 mag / 152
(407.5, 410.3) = 0.05 mag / 142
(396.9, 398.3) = 0.16 mag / 123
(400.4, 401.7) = -0.16 mag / 168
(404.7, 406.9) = -0.08 mag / 158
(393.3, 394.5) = 0.10 mag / 128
